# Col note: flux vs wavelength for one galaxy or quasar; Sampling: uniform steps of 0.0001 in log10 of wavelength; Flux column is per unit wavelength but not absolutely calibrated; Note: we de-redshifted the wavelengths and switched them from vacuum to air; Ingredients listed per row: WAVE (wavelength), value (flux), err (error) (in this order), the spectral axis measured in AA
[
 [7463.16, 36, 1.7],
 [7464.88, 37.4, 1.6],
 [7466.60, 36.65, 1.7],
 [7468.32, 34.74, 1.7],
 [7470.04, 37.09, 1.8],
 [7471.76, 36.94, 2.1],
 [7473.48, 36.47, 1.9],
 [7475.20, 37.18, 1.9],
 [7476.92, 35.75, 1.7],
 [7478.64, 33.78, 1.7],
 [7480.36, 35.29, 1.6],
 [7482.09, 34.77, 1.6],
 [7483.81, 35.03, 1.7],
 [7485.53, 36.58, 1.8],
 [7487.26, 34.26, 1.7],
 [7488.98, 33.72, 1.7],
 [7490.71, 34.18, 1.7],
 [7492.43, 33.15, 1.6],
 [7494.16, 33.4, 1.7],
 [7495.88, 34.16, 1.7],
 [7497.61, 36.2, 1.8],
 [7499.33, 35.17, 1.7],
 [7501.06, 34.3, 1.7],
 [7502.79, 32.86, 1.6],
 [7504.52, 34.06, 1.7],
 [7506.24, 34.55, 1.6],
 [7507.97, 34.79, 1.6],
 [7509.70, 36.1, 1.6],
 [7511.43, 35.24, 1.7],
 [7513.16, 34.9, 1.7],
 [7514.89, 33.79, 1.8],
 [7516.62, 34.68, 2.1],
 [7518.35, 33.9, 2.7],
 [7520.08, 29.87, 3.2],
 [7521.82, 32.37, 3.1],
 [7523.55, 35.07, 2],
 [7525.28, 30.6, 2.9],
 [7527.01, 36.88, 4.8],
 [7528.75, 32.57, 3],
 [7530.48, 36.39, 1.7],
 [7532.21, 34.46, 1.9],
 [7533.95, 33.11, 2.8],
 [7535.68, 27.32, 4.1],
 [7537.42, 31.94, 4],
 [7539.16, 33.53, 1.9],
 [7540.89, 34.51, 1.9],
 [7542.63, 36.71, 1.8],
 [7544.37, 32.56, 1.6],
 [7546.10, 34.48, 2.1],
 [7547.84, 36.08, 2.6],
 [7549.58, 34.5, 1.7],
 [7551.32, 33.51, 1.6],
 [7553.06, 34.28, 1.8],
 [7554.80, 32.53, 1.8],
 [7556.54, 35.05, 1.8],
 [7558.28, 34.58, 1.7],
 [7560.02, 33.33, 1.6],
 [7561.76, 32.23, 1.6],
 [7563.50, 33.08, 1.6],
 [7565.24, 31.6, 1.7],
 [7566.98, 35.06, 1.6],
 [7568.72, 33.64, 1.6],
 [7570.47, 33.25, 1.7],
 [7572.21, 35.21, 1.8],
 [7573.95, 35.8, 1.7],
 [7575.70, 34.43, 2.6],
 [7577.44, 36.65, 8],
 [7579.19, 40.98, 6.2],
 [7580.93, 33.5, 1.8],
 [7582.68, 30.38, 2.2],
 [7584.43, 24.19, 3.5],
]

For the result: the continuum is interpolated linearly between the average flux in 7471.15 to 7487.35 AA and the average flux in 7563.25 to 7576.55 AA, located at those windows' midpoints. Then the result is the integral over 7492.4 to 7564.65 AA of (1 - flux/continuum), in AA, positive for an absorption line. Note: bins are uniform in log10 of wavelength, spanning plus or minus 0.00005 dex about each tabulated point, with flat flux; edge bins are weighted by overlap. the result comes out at 1.9 AA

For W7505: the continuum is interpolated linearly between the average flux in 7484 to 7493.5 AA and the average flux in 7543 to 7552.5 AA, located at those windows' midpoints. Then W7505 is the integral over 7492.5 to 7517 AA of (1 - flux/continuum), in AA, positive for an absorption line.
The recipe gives -0.1 AA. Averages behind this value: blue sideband 34.4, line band 34.5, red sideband 34.3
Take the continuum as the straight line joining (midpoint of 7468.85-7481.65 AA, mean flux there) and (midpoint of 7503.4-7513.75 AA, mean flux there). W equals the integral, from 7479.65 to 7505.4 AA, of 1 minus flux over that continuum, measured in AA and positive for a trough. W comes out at 0.7 AA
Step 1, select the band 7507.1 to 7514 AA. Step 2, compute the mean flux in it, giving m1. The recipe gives 35.2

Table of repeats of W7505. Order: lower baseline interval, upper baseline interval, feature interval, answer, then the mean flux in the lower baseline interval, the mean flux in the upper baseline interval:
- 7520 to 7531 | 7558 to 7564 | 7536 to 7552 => -0.29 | 33.5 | 33.2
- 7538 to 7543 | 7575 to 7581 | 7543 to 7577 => 1.63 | 34.6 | 36.9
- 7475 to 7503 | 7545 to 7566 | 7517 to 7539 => 0.78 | 34.7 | 33.8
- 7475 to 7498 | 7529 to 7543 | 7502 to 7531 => -0.11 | 34.7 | 33.3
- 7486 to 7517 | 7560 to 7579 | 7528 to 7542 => 0.54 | 34.4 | 34.3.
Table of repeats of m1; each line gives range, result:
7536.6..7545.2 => 33.8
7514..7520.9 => 33.1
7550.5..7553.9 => 33.9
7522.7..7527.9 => 34.2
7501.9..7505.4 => 33.5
